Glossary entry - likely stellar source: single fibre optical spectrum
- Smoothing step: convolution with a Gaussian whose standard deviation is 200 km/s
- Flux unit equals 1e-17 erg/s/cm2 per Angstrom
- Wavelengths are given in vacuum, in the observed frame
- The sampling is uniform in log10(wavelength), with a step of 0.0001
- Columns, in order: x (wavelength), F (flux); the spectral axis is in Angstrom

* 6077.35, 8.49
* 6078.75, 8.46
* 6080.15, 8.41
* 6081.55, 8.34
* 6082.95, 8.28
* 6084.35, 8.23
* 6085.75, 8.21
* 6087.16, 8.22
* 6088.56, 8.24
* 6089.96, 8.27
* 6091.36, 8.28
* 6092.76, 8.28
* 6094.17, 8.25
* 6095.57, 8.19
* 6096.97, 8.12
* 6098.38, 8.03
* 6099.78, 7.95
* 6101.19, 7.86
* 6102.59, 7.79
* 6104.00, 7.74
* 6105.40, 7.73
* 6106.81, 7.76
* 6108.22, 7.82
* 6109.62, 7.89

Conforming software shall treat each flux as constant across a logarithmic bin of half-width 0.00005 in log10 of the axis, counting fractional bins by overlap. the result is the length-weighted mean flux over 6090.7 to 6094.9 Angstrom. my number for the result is 8.27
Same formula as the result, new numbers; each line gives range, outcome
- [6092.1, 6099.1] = 8.17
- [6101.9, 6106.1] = 7.76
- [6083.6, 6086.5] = 8.2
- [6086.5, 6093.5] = 8.26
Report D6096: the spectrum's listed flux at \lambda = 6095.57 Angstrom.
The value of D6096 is 8.19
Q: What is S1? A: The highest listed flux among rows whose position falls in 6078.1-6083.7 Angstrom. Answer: 8.46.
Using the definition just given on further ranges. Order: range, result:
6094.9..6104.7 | 8.19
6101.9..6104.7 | 7.79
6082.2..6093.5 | 8.28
